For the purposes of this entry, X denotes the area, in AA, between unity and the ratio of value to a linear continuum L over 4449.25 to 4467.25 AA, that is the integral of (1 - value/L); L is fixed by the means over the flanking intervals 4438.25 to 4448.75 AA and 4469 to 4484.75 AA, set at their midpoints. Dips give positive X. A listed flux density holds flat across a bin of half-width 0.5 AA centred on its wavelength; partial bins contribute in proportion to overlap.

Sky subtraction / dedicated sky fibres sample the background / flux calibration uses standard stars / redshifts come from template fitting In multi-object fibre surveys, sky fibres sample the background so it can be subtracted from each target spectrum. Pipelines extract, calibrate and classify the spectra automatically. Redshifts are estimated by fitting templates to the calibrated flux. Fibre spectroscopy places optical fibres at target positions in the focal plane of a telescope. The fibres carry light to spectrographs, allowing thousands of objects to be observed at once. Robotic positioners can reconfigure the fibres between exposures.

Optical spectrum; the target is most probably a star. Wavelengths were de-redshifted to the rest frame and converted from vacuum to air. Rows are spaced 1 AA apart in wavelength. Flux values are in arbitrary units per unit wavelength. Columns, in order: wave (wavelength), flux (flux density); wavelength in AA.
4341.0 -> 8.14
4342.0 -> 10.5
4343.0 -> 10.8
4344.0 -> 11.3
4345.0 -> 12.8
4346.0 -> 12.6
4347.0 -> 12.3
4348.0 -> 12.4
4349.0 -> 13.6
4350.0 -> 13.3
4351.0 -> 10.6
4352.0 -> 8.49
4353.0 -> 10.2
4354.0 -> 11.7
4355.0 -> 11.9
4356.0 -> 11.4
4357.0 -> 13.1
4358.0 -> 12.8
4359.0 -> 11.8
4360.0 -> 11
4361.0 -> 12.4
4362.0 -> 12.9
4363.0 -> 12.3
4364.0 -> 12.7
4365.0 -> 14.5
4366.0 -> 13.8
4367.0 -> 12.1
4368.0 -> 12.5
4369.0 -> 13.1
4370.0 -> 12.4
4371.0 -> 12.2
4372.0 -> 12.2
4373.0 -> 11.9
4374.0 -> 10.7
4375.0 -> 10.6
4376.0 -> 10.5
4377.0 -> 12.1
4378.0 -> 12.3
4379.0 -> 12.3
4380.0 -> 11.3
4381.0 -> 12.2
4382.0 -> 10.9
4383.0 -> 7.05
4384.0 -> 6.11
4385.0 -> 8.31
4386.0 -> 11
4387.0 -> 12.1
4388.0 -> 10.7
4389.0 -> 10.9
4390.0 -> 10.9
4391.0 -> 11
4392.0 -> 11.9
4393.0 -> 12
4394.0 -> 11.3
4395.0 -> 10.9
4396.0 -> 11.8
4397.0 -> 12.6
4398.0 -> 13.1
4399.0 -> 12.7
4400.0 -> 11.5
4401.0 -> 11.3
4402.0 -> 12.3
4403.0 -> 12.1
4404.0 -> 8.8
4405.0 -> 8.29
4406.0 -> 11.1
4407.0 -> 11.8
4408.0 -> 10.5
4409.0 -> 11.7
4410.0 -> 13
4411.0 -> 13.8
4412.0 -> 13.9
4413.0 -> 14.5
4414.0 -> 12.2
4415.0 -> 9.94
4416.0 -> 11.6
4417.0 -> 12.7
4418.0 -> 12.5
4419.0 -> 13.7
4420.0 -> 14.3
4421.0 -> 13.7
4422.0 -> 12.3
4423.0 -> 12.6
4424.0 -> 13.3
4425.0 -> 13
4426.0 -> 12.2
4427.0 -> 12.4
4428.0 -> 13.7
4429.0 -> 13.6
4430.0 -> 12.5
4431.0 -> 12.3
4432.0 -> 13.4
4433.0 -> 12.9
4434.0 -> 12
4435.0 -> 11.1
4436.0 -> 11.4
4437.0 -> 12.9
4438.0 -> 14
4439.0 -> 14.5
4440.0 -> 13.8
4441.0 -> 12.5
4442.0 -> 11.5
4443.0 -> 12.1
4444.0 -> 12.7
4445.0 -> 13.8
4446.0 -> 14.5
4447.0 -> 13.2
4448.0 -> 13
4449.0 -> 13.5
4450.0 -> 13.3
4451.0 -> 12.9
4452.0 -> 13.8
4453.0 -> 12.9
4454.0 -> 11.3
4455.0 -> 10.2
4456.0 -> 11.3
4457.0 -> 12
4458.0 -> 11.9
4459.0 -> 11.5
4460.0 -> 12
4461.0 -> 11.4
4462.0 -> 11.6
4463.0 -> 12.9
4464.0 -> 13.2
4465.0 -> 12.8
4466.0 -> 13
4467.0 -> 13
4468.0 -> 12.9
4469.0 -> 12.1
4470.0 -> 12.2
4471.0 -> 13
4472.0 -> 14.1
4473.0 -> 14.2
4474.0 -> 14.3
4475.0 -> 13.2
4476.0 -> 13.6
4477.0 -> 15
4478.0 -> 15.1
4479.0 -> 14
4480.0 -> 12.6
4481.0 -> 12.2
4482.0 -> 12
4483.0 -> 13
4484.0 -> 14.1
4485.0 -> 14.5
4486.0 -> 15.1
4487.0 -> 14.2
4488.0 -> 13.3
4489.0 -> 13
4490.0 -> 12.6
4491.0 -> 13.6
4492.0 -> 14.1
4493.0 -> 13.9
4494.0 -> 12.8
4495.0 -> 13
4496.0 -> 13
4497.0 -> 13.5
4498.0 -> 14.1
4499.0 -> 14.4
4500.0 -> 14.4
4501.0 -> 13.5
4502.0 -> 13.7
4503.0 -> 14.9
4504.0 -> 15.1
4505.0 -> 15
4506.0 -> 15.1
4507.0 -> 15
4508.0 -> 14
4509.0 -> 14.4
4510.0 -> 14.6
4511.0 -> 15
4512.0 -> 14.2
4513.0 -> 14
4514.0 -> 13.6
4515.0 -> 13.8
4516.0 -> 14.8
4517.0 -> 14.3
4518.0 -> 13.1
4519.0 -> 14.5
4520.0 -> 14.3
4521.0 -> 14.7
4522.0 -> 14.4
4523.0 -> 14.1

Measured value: 1.39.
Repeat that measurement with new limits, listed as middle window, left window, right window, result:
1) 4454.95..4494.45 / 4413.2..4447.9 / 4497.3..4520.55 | 1.7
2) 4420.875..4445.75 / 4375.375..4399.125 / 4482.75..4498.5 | -1.3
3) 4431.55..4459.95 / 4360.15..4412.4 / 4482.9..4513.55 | 0.6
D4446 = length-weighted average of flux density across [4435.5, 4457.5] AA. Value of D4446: 12.8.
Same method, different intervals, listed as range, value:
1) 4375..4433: 11.8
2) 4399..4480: 12.6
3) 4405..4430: 12.6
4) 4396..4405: 11.6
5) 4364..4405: 11.4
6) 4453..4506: 13.2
